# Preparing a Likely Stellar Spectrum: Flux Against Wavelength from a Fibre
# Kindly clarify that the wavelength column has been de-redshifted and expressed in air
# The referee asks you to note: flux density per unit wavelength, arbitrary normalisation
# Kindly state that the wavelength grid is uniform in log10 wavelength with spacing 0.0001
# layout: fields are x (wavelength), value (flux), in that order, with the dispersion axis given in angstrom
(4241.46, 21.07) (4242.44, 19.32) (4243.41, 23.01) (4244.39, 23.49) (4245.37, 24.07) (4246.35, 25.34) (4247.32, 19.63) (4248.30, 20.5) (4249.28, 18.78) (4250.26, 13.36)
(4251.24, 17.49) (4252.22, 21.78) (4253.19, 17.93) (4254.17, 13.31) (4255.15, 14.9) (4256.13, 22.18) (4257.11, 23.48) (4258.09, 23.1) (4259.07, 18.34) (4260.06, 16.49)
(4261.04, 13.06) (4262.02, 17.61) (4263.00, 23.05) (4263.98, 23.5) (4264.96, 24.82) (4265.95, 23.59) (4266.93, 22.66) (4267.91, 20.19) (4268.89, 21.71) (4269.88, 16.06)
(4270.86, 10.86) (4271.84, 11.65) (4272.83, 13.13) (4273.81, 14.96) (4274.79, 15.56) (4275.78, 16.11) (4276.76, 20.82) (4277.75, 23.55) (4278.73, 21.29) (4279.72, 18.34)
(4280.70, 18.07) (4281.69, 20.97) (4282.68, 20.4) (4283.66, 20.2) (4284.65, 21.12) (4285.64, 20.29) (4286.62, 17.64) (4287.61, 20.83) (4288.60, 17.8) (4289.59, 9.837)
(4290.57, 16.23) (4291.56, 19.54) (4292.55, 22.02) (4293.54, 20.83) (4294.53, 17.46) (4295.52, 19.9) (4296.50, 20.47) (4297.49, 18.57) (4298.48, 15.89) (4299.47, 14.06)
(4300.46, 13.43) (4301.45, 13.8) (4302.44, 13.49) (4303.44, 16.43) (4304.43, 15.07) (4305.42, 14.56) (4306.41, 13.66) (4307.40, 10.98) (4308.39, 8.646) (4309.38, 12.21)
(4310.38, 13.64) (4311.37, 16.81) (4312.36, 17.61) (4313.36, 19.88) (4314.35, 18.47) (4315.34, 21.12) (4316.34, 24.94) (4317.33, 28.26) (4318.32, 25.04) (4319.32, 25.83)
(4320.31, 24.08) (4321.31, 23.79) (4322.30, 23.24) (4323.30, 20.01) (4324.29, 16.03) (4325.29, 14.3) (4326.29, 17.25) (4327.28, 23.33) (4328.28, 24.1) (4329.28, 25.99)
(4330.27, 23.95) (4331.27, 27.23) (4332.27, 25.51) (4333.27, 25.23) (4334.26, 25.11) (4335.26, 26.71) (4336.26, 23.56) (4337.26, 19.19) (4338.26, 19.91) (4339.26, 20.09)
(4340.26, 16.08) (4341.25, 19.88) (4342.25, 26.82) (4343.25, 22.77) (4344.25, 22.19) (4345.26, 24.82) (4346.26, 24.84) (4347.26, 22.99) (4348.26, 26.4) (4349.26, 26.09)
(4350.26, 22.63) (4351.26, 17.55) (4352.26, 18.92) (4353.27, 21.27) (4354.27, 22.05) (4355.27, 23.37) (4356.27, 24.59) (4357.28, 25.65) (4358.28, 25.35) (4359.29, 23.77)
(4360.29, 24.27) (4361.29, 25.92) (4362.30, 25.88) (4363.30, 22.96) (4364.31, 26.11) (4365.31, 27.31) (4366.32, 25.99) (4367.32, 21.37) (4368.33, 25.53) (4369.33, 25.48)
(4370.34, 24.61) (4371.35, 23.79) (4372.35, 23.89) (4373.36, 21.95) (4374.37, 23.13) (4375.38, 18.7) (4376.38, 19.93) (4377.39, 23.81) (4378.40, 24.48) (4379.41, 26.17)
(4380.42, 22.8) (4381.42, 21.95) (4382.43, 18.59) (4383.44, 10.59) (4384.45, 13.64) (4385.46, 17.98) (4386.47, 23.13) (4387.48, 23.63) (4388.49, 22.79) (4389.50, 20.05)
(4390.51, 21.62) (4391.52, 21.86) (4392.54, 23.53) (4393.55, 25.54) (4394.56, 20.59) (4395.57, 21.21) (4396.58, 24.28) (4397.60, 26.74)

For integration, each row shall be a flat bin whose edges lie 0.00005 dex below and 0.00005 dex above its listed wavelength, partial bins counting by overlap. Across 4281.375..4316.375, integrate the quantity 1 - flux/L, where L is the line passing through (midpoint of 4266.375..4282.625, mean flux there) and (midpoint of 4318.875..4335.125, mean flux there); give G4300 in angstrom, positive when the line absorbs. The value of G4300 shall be 5.3 angstrom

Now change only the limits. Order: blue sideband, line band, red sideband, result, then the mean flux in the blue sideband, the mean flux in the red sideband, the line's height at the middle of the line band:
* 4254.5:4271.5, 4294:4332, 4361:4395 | 3.76 angstrom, 19.6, 22.5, 20.9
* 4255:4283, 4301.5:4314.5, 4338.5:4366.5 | 3.99 angstrom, 19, 23.4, 21.1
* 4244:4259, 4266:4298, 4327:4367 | 3.97 angstrom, 19.9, 23.7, 21.1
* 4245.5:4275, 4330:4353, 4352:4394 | -1.44 angstrom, 18.7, 22.7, 21.6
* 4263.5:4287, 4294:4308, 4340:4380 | 3.35 angstrom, 19.1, 23.5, 20.4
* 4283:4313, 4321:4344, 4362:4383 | -2.86 angstrom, 16.5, 23.5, 19.7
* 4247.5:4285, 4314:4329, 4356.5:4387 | -0.84 angstrom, 18.8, 22.8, 20.9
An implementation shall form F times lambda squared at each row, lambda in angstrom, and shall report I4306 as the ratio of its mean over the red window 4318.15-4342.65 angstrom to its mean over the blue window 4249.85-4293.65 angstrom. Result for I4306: 1.23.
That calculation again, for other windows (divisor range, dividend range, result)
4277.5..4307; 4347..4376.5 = 1.37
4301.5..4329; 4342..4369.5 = 1.31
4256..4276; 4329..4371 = 1.32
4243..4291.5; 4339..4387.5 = 1.25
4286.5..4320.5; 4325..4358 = 1.32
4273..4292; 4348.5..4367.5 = 1.33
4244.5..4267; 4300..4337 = 1.02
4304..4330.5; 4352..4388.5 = 1.20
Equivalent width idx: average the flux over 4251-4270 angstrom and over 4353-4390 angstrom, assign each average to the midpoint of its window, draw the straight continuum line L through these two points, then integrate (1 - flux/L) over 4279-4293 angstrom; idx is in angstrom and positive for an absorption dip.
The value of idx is 1.2 angstrom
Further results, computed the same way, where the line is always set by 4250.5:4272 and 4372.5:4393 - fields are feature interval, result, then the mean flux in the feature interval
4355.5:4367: -2.5 angstrom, 25.2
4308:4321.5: -0.1 angstrom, 20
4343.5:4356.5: -1.5 angstrom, 22.9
